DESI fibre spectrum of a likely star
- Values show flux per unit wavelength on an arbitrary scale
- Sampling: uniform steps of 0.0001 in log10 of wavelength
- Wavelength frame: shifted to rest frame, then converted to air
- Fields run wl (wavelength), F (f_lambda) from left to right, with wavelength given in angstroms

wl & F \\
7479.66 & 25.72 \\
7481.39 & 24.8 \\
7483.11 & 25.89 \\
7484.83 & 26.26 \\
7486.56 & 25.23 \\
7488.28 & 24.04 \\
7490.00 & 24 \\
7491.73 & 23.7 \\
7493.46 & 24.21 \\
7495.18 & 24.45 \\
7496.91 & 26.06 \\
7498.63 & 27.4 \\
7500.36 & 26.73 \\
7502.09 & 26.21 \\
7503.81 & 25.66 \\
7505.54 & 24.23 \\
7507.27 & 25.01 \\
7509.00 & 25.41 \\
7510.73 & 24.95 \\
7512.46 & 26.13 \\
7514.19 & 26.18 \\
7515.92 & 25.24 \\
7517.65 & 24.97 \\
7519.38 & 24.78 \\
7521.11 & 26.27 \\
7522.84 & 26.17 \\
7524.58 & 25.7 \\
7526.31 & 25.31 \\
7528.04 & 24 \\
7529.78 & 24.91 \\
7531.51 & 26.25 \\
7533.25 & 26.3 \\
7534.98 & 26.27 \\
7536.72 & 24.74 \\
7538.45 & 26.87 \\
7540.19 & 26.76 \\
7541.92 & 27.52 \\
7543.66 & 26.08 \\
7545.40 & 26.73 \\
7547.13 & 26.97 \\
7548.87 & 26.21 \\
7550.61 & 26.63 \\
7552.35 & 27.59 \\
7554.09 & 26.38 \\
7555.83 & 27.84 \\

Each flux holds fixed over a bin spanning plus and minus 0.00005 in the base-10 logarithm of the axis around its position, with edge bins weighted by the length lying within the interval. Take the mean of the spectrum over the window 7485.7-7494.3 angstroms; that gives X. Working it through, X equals 24.2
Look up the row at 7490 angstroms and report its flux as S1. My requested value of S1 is 24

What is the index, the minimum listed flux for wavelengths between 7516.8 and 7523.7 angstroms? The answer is 24.78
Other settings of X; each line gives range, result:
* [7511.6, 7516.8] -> 25.9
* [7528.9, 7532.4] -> 25.5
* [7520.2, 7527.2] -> 25.9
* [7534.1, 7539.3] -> 26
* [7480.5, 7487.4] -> 25.5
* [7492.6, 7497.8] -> 25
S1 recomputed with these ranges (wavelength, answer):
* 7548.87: 26.21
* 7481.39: 24.8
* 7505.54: 24.23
